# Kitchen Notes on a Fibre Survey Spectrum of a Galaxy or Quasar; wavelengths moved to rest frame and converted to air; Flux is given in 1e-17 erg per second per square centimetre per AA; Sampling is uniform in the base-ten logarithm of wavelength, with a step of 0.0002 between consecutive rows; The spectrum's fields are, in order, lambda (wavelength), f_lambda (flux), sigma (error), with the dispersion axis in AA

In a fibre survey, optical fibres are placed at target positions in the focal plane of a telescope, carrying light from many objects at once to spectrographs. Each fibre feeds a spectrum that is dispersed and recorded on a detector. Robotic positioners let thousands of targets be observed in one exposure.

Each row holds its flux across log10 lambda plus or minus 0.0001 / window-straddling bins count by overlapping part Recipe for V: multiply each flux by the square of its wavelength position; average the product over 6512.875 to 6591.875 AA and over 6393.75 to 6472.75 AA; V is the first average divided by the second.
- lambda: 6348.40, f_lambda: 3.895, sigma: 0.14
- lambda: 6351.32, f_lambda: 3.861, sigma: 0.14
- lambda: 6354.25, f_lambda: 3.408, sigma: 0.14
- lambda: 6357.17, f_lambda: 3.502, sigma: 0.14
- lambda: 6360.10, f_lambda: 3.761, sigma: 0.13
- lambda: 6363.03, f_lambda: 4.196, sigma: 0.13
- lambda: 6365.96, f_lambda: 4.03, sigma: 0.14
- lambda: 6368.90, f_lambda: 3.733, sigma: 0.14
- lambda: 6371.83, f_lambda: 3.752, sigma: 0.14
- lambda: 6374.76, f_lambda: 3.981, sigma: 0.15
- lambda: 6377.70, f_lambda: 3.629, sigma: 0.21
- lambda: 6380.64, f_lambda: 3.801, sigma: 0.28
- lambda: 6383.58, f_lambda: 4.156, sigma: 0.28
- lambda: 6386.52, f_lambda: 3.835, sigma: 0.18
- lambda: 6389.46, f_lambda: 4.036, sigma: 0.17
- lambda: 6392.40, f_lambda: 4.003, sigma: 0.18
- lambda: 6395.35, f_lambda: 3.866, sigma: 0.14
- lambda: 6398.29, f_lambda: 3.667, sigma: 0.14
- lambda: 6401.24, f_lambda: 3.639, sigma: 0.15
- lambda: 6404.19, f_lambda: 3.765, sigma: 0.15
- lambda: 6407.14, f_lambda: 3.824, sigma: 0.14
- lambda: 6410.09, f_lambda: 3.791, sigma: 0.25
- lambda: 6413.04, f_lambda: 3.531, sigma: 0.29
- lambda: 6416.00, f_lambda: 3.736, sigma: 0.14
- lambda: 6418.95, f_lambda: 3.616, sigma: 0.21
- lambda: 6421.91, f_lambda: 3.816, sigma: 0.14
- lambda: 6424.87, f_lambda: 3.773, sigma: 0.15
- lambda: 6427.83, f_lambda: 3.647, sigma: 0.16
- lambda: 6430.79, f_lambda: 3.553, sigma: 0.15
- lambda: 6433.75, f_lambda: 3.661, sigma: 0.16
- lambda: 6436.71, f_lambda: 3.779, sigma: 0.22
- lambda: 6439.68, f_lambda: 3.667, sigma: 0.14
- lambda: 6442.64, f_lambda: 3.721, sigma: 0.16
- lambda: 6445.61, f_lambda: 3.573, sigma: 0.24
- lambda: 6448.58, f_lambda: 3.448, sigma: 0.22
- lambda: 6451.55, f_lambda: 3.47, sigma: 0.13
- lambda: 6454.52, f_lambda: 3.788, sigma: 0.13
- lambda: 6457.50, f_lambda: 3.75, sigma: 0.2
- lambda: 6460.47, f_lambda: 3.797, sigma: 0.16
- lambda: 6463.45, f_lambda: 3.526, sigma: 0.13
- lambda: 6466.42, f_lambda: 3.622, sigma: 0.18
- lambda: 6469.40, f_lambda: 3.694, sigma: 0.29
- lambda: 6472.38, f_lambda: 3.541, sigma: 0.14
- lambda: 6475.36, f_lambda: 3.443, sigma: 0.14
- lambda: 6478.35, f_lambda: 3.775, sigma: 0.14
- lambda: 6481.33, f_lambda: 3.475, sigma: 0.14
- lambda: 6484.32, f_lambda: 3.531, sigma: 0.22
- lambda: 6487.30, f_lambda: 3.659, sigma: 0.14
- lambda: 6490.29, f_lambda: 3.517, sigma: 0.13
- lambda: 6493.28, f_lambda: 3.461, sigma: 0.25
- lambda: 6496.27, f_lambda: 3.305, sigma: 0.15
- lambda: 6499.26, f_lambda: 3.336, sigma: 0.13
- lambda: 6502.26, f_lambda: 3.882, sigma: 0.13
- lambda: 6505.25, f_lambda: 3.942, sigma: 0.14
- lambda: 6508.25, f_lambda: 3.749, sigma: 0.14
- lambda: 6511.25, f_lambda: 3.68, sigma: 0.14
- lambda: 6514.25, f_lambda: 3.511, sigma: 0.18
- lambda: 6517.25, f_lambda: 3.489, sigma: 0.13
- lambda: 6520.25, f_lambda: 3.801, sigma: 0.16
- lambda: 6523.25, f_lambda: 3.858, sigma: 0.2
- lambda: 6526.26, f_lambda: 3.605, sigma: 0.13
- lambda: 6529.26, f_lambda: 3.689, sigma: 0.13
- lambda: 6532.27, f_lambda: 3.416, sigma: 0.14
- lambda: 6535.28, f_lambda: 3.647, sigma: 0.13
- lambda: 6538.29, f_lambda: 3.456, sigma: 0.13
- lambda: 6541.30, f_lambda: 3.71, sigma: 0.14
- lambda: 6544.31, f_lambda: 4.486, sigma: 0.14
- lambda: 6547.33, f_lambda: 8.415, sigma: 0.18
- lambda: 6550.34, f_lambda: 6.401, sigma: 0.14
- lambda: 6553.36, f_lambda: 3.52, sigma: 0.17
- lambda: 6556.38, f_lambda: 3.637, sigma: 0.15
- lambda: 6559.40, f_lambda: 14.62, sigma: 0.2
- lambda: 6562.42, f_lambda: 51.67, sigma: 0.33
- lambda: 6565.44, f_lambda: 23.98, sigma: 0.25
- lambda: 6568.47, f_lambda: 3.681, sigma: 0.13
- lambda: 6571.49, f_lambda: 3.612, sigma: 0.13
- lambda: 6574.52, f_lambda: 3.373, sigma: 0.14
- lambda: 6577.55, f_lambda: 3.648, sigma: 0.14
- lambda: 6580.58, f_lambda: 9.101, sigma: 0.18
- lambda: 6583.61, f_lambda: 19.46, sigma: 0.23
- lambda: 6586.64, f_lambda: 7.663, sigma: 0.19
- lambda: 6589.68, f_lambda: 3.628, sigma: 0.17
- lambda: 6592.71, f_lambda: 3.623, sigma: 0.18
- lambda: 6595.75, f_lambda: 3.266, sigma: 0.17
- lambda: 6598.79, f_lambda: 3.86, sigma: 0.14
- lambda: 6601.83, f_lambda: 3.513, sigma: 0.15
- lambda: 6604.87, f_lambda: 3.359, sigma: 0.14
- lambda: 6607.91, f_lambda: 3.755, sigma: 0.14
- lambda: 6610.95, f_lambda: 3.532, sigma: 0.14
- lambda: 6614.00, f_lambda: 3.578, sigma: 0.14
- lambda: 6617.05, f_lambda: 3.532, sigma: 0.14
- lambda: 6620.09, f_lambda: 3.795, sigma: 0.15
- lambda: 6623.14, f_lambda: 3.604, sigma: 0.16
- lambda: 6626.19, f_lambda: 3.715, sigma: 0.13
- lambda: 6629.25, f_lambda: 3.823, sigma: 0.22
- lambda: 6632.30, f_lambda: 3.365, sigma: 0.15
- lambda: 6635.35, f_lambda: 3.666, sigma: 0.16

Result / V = 2.25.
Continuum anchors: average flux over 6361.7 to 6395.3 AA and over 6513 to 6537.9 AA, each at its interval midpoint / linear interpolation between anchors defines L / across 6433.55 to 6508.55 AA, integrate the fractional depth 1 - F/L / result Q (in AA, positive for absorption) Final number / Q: 2.3 AA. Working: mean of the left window 3.92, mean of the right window 3.62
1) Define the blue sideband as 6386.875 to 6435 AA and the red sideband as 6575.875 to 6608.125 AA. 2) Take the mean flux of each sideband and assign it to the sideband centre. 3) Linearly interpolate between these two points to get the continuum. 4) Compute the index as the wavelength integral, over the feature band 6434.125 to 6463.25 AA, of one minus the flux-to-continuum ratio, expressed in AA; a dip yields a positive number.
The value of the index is 3.80 AA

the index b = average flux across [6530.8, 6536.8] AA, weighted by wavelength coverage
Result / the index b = 3.53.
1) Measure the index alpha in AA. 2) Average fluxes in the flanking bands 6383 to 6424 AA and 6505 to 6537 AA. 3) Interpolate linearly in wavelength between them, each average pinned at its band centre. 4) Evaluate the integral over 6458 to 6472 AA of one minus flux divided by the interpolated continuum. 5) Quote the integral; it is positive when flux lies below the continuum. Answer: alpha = 0.3 AA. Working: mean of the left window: 3.8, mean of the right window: 3.66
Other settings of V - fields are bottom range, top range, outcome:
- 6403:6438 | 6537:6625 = 2.12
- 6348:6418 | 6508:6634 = 1.76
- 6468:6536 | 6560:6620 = 2.41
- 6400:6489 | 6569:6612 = 1.53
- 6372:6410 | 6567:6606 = 1.53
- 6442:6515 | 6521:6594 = 2.36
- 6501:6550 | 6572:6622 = 1.28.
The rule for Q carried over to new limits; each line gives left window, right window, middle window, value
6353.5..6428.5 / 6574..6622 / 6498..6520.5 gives 4.5 AA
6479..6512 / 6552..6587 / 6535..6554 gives 9.2 AA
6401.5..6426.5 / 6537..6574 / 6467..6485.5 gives 8.8 AA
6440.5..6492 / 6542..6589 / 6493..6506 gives 5.3 AA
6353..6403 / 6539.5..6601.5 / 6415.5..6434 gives 5.2 AA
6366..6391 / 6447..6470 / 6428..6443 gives 0.1 AA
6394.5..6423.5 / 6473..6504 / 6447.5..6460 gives 0.0 AA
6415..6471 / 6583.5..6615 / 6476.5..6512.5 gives 3.8 AA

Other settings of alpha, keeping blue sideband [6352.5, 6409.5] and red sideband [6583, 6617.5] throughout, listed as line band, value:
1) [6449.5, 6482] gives 4.70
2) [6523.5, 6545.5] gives 4.17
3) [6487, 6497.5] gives 2.16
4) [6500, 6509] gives 1.24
